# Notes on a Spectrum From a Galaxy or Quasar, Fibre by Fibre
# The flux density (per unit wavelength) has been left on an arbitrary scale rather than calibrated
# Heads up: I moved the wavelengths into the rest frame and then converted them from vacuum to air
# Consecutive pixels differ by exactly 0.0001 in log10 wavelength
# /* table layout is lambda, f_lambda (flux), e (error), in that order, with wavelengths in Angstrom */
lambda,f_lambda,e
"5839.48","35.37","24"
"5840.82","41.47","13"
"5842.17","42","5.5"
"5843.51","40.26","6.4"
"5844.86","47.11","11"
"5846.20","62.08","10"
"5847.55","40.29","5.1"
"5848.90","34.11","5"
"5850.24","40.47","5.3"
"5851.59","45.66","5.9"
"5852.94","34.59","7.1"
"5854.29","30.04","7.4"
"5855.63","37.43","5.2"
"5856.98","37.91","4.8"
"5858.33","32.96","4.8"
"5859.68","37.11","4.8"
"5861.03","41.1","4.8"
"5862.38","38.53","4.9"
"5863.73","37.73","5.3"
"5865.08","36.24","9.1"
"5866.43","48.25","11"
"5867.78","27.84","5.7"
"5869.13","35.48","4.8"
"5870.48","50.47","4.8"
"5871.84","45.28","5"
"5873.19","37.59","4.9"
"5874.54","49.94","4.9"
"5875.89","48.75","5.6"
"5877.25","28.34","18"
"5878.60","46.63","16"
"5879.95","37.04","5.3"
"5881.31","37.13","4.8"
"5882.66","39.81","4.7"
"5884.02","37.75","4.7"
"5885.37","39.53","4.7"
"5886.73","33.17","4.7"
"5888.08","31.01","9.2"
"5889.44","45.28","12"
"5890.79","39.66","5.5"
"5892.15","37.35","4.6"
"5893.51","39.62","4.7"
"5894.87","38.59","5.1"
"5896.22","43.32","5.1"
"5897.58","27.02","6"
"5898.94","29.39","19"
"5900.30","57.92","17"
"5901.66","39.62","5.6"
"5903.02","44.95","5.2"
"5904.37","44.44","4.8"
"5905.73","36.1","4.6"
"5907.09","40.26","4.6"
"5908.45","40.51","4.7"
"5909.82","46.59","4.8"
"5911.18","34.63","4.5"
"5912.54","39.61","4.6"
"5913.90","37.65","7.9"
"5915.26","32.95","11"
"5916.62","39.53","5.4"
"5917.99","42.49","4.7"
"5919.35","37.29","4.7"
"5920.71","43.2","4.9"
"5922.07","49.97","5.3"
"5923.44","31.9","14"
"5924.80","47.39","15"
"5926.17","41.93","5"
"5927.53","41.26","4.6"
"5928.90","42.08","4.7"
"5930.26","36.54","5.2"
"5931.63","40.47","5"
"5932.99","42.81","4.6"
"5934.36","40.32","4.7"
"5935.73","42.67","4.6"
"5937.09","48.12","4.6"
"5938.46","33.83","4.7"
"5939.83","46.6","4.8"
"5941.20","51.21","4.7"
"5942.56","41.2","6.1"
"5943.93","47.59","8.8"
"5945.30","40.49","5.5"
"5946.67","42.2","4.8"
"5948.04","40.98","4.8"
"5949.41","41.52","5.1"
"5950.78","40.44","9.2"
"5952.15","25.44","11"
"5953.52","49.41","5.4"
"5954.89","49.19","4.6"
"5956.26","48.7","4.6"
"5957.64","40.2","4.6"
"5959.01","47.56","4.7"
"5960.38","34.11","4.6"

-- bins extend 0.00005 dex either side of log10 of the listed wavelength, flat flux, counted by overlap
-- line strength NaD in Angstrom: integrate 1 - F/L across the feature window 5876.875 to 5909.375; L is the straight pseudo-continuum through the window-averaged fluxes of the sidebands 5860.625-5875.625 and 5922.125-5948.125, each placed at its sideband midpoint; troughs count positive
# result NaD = 1.9 Angstrom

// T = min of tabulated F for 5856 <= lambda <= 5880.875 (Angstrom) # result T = 27.84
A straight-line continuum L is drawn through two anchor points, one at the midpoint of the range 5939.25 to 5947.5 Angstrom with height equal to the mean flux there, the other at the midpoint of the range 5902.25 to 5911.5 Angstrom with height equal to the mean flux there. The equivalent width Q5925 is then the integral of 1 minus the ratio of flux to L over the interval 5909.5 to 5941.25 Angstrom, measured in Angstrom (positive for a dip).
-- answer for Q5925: 1.5 Angstrom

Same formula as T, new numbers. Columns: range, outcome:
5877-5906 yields 27.02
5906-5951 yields 31.9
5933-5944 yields 33.83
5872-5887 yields 28.34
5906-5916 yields 32.95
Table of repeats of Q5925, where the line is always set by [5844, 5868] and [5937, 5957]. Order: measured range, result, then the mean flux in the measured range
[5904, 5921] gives 0.91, 39.5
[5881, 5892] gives 0.76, 37.9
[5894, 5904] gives 0.24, 40.3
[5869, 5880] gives -0.68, 42.8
